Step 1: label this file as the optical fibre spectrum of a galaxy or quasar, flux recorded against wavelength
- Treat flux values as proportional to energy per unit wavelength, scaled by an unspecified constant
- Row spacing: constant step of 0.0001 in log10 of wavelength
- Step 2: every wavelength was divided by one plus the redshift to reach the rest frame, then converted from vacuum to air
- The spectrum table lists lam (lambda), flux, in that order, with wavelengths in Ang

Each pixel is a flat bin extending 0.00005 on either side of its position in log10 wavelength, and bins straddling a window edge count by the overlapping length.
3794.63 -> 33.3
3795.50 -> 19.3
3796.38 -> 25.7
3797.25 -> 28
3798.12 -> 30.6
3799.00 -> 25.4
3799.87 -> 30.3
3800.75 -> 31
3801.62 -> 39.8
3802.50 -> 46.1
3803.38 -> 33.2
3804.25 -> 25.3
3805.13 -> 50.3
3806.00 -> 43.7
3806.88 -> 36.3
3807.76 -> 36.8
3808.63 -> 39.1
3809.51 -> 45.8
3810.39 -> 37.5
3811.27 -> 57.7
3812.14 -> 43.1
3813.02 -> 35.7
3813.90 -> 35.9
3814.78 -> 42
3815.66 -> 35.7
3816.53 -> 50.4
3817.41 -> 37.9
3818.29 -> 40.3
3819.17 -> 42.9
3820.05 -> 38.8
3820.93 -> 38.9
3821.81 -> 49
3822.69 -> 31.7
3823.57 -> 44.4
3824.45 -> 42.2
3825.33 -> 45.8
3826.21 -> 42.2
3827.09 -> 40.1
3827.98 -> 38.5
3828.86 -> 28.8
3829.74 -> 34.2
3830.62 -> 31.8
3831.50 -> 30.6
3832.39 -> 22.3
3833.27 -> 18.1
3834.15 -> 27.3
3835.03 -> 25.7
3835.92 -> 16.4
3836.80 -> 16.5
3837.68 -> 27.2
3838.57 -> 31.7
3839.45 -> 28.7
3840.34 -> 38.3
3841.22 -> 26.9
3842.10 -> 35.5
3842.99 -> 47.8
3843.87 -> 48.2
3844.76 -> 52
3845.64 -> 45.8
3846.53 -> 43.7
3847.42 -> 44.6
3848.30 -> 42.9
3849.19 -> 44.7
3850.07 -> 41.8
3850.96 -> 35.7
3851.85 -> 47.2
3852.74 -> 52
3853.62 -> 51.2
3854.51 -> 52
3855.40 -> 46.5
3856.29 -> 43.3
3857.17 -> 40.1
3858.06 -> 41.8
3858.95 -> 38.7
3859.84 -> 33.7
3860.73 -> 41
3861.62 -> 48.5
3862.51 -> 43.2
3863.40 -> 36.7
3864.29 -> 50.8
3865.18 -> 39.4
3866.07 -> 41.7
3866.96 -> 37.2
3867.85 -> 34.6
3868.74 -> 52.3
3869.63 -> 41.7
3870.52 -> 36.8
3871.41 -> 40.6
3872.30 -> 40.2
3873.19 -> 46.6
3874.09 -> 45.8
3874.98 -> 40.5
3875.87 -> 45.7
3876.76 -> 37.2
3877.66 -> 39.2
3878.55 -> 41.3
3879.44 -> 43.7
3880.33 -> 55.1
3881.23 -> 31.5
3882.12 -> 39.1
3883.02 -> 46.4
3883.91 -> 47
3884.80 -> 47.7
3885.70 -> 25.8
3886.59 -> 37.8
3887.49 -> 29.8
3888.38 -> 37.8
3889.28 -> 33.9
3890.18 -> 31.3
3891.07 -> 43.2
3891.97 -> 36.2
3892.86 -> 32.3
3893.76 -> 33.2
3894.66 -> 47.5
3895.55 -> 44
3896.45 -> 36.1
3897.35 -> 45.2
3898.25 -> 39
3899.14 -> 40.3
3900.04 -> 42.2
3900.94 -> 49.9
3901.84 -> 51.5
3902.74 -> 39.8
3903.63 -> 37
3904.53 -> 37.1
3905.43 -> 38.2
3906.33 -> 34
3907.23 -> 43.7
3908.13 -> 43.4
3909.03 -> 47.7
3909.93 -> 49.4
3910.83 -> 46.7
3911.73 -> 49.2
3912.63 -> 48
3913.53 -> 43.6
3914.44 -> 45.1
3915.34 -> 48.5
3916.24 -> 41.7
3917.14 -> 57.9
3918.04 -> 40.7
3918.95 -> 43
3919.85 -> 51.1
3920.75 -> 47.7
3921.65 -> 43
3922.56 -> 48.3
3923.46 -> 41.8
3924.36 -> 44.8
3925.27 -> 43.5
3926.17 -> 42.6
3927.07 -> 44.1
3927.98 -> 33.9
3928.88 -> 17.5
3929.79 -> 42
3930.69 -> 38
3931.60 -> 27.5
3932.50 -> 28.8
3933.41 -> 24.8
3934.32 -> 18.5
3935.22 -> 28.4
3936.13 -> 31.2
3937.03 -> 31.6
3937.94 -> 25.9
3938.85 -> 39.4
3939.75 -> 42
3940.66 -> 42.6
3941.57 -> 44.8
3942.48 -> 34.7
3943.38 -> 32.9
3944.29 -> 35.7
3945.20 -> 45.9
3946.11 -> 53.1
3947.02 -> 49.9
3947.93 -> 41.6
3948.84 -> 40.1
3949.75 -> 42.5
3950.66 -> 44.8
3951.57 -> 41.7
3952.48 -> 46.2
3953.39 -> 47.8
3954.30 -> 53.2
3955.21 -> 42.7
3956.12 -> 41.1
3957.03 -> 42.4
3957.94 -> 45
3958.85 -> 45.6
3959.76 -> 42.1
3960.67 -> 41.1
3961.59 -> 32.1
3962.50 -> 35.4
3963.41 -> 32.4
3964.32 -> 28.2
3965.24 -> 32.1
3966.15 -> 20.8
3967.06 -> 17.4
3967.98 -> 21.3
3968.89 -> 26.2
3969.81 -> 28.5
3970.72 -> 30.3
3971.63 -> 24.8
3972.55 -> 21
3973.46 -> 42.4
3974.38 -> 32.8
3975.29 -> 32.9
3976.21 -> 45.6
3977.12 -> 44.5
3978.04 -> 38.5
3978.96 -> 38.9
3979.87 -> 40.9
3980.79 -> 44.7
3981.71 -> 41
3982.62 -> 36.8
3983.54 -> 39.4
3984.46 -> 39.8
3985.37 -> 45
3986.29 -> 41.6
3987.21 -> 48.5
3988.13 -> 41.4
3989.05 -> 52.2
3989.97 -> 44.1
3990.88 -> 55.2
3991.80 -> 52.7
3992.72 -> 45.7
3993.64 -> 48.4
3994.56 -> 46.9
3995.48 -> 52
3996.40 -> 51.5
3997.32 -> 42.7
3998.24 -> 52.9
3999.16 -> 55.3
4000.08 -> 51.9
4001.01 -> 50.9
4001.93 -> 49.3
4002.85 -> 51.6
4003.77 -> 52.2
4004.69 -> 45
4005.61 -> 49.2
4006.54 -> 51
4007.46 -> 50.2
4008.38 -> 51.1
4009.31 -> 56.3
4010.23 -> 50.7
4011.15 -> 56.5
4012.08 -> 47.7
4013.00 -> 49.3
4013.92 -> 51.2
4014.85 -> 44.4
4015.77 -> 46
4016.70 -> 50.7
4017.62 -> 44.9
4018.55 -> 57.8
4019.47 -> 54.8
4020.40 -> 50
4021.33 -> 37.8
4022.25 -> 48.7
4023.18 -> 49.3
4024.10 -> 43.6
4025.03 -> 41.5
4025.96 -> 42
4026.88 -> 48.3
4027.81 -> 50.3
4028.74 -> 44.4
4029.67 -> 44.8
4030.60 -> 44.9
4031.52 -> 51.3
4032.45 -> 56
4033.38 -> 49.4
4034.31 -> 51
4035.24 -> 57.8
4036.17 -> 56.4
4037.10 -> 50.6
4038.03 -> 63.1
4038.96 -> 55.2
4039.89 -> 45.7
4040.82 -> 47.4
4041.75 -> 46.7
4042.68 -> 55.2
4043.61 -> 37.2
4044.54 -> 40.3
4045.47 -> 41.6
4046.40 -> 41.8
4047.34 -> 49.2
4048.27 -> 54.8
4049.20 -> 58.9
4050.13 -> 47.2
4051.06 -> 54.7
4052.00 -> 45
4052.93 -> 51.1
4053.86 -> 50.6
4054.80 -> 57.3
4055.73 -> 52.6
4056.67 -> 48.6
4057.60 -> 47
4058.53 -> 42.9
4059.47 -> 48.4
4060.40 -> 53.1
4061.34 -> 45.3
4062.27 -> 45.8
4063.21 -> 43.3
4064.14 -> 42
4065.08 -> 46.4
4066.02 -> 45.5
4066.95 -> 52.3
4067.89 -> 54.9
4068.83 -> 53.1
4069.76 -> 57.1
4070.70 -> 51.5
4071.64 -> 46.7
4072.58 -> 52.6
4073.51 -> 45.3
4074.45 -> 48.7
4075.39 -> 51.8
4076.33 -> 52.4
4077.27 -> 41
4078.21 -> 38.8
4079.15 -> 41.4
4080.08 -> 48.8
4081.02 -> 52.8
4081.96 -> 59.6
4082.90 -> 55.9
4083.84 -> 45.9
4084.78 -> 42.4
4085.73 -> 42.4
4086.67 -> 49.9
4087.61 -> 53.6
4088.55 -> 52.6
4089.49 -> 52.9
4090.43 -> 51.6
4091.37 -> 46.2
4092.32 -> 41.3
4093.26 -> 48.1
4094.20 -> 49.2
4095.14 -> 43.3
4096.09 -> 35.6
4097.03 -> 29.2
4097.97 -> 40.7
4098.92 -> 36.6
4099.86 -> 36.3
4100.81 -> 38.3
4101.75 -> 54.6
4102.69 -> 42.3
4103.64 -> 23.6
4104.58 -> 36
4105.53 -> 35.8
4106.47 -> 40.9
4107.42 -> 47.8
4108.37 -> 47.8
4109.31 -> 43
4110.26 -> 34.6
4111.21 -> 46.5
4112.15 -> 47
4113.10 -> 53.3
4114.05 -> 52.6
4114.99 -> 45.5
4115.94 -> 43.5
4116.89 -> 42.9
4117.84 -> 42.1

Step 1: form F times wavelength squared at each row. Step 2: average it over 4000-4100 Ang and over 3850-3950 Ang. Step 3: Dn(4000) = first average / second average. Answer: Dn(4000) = 1.3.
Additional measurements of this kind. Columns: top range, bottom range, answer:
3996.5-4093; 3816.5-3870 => 1.40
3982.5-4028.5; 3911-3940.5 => 1.28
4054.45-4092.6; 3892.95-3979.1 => 1.34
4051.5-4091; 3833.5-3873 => 1.38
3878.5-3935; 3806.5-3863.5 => 1.08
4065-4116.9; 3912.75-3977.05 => 1.30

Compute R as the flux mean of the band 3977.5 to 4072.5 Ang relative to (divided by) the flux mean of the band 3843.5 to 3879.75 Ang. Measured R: 1.12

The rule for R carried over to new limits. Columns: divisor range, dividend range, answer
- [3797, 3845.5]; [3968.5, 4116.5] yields 1.28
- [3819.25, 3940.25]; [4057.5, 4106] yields 1.16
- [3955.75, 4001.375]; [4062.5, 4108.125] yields 1.14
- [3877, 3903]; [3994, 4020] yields 1.25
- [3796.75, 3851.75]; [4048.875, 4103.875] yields 1.27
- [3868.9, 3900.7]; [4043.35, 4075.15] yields 1.21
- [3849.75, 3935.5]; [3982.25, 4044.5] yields 1.19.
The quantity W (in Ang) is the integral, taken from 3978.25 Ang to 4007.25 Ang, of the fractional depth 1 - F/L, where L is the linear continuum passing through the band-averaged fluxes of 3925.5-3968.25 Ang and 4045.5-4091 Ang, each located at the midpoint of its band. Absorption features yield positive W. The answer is -3.7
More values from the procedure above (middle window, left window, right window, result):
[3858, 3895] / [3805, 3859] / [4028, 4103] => 0.39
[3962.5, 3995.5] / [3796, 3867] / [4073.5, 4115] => 3.25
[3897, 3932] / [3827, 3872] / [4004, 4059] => -0.45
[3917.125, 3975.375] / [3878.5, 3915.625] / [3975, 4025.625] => 9.02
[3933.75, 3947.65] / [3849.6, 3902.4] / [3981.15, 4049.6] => 2.42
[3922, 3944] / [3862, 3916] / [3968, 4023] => 3.88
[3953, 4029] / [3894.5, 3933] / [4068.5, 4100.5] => 1.52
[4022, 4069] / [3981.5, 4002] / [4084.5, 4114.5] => -3.59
